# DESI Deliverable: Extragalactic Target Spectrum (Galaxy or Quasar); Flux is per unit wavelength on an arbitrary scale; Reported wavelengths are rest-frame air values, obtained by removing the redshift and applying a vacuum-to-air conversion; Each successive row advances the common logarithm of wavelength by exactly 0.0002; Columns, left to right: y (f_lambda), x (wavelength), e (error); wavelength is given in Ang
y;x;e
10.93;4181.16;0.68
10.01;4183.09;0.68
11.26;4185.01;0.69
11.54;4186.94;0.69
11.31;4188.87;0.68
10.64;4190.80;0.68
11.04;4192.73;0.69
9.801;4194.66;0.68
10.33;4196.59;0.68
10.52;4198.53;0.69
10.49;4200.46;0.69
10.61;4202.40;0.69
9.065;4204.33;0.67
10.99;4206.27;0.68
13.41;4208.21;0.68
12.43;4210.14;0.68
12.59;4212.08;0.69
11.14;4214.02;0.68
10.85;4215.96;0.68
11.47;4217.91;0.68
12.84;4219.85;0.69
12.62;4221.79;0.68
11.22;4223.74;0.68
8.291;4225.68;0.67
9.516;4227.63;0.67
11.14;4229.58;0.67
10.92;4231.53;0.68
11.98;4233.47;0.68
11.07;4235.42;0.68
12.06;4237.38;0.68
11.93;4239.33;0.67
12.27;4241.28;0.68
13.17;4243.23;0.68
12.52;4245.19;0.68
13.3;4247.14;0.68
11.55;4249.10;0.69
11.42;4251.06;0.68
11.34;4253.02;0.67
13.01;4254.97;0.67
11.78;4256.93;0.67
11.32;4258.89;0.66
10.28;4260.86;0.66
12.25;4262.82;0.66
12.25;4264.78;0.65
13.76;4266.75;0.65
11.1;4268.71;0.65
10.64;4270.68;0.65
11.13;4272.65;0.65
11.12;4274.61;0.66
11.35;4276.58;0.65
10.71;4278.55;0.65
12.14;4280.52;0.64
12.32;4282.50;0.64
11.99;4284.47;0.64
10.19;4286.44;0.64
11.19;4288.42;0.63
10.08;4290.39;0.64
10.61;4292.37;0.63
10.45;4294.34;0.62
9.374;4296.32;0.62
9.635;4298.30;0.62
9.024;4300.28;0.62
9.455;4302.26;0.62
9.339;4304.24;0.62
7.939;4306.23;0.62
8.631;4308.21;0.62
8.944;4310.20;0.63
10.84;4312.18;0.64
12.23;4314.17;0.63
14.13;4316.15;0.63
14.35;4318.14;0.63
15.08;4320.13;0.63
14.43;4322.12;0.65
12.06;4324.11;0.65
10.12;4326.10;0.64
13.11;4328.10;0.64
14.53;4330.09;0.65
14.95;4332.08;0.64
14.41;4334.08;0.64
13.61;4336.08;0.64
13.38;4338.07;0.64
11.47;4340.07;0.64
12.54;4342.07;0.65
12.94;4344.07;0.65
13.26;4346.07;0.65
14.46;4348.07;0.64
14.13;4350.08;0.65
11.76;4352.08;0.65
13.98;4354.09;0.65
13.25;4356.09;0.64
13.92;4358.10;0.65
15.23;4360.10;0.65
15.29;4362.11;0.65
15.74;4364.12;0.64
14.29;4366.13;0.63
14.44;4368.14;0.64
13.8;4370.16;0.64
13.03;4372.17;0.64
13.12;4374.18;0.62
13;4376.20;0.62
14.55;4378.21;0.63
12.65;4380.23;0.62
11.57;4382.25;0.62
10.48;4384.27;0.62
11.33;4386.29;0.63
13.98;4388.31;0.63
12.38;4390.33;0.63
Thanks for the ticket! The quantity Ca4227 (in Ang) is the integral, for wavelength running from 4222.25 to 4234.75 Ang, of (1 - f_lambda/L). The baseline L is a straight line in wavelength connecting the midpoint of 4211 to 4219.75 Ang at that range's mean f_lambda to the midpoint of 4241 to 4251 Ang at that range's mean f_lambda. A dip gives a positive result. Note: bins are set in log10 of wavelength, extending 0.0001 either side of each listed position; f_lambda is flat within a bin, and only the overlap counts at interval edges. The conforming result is 1.5 Ang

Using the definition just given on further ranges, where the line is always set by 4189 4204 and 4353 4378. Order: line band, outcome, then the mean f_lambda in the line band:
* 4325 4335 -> 0.0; 13.4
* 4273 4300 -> 3.4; 10.8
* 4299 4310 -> 3.3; 8.9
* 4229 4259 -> -1.2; 12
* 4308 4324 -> 0.7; 12.5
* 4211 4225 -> -1.0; 11.7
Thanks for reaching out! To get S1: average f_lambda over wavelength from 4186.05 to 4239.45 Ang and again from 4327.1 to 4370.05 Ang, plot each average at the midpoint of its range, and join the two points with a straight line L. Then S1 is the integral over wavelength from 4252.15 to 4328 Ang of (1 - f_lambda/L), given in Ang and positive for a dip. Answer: 8.43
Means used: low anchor 11.1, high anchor 13.8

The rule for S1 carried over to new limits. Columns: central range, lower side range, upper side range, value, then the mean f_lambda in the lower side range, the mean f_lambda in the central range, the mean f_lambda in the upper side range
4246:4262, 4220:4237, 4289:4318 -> -1.6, 11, 11.8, 10.2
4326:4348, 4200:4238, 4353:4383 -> 0.0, 11.2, 13.3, 13.9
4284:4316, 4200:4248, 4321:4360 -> 6.6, 11.5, 10.1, 13.3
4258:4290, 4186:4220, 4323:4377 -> 2.2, 11.1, 11.5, 13.6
